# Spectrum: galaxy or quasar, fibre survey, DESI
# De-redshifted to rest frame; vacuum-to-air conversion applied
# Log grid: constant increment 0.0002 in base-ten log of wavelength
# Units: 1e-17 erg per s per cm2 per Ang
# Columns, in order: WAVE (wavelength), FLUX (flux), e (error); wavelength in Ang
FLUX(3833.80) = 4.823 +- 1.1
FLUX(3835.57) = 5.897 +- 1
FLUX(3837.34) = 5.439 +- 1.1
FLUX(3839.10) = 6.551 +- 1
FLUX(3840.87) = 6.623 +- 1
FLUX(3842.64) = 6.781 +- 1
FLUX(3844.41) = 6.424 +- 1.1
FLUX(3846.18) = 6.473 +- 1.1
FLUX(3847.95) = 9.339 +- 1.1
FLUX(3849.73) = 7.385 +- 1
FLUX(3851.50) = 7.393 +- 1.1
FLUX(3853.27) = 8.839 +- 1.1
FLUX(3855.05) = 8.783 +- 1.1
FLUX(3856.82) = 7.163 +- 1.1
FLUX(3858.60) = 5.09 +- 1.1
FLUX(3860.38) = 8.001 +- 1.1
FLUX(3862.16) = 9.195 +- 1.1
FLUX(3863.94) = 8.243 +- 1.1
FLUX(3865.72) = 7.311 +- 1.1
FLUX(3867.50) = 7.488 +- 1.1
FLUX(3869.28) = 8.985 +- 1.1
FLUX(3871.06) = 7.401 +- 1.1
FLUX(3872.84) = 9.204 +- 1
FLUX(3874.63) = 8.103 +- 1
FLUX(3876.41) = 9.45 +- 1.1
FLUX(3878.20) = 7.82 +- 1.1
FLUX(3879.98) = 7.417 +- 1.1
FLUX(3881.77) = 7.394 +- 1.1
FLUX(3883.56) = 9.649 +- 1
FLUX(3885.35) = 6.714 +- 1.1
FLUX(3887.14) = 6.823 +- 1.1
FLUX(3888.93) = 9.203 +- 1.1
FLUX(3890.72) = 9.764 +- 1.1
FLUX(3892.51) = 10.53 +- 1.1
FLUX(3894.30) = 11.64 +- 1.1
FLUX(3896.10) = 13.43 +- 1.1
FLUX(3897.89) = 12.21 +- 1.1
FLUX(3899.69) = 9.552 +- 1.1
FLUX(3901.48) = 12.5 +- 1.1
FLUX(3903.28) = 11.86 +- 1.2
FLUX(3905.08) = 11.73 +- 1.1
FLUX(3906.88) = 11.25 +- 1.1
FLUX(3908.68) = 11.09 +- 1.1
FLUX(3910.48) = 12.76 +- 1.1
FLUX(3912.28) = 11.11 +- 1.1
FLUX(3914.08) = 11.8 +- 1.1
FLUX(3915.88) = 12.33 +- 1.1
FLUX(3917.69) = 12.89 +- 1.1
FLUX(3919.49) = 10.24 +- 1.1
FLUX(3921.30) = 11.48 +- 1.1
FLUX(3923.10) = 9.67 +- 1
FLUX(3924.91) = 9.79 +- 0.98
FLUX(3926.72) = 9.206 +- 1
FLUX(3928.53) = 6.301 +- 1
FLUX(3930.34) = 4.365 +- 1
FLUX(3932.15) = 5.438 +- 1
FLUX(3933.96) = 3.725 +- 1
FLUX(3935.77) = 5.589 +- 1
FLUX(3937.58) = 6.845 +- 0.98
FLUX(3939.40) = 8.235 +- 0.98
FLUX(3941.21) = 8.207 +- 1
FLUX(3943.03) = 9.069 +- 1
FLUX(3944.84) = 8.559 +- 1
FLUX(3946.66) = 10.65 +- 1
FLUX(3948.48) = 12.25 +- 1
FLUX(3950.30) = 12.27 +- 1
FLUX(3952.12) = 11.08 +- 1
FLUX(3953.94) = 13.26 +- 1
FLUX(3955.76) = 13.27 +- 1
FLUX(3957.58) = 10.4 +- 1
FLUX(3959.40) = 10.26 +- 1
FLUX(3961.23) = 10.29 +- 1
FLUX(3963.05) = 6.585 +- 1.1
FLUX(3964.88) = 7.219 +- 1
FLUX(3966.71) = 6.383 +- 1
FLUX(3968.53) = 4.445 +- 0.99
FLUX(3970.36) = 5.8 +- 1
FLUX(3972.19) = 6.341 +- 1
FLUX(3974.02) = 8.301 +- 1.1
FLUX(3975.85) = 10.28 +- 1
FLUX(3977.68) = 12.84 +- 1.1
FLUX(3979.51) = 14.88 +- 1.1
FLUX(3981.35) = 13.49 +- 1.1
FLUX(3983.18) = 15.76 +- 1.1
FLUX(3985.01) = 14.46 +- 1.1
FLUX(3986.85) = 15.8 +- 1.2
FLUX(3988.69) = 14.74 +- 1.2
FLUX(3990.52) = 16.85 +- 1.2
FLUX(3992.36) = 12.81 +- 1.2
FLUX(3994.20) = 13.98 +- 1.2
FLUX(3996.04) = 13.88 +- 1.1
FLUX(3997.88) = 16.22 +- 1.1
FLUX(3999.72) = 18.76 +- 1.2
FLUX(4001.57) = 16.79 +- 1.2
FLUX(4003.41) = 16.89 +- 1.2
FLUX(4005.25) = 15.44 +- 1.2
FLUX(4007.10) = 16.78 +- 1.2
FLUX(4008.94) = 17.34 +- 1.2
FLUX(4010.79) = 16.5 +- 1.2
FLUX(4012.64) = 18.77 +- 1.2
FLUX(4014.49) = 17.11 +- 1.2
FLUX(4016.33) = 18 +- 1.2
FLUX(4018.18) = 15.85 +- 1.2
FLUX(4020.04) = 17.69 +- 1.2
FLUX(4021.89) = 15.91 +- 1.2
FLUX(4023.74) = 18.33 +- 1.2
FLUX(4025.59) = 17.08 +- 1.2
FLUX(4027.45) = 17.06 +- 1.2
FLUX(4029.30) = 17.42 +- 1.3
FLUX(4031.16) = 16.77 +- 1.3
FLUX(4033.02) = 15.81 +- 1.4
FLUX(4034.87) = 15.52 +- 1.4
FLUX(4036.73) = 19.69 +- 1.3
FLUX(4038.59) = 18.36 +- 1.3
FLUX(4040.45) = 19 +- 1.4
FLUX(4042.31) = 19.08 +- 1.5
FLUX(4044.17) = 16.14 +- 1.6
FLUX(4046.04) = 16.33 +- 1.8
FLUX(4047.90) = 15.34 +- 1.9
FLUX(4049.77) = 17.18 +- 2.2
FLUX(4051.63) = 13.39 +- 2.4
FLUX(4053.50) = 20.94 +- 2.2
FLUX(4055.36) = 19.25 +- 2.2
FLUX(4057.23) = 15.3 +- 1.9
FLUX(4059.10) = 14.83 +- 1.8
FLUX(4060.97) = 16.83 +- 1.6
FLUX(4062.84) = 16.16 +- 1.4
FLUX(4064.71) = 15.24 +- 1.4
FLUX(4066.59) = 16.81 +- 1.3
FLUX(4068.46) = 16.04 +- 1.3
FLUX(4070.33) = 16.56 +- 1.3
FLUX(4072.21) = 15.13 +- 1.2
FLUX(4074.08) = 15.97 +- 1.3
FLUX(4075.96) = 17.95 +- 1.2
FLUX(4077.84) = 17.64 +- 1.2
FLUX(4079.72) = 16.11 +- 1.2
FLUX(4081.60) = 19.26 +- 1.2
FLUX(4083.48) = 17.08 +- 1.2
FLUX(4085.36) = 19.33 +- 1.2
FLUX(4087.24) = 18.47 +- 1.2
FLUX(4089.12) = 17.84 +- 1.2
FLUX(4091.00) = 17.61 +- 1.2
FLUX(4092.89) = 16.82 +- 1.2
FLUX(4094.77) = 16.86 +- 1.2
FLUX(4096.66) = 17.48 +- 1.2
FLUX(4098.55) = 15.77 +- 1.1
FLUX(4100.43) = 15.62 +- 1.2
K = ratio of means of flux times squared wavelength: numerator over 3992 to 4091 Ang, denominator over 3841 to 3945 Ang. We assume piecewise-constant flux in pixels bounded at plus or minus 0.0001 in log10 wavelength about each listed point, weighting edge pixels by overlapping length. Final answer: 2.05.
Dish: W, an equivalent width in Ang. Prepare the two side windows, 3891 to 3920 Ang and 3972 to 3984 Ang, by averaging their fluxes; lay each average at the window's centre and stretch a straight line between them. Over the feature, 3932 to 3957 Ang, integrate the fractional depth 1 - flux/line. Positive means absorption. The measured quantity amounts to 5.36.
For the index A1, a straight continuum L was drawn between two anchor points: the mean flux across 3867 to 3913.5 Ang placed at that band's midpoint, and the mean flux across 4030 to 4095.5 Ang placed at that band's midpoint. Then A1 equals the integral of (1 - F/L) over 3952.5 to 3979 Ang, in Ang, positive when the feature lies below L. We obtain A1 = 7.9 Ang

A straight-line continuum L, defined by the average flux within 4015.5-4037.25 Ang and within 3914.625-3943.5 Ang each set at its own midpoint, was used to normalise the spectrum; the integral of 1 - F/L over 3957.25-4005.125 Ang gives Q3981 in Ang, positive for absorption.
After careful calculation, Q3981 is 3.8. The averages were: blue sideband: 8.36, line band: 12.2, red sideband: 17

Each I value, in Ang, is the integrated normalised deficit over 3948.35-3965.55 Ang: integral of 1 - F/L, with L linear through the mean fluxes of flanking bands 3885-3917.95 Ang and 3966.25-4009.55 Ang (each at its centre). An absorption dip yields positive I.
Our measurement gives 2.5 Ang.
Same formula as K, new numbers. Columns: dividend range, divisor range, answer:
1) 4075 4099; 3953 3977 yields 2.14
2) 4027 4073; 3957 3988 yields 1.70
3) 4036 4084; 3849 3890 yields 2.34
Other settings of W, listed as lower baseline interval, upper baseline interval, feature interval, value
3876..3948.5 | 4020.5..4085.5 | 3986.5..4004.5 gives -2.3 Ang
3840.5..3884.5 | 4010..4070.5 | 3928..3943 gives 6.9 Ang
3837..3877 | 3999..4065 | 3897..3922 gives -2.8 Ang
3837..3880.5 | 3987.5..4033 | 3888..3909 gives -2.6 Ang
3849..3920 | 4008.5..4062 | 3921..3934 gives 4.5 Ang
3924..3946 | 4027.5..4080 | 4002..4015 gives -3.8 Ang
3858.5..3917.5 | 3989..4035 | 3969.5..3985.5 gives 3.7 Ang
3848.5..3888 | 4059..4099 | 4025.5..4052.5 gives -3.1 Ang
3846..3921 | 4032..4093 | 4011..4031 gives -2.6 Ang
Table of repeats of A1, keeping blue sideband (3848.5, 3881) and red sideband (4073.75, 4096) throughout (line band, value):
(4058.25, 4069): 0.45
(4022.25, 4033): -1.44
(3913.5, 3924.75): -1.02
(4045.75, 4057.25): -0.57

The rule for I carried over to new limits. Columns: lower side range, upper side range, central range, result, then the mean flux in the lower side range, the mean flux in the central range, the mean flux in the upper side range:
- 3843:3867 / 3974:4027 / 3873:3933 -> 2.2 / 7.64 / 9.86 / 15.7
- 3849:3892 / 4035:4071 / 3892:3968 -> 6.0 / 8.06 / 9.9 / 16.9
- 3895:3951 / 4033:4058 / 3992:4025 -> -3.3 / 9.87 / 16.6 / 17.3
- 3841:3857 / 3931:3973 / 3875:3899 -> -4.3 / 7.59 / 9.36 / 8.51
